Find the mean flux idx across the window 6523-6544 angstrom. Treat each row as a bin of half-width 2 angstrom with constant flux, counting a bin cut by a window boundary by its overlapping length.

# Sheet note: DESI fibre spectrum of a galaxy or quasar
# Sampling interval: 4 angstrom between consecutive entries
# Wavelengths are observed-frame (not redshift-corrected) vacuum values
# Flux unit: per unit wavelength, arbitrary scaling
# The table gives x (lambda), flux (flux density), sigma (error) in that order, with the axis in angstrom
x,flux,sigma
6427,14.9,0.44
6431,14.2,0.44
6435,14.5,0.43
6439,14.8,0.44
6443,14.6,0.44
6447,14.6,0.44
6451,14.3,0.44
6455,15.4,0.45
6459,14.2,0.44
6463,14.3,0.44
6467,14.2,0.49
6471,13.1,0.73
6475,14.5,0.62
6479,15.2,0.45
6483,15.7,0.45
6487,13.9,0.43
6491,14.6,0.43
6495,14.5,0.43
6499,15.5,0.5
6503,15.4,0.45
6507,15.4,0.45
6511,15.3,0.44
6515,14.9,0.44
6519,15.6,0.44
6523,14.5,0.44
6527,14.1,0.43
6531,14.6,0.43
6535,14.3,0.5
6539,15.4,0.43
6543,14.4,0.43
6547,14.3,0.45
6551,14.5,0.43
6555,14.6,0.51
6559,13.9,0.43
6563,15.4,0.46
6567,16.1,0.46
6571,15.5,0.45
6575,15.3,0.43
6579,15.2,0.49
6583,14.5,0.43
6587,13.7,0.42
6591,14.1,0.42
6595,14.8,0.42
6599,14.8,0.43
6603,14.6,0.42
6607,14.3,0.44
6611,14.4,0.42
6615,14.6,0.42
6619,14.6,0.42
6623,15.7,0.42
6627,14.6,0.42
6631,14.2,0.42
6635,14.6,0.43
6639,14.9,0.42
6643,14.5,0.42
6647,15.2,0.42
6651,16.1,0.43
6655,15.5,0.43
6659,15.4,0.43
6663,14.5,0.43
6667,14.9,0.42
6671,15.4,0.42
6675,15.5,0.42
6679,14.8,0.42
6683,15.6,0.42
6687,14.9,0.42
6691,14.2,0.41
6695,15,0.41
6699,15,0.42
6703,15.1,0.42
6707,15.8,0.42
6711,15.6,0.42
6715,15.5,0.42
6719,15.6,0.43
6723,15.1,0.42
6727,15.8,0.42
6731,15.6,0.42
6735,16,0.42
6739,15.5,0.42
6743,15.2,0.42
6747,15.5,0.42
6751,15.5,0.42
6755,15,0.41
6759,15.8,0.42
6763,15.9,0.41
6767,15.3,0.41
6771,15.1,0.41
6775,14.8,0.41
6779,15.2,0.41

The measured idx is 14.6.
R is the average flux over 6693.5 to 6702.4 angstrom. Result 15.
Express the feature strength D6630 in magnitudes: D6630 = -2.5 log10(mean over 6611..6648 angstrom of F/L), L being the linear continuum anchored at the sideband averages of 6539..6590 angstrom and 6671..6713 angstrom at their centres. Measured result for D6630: 0.02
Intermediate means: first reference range 14.8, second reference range 15.2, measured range 14.7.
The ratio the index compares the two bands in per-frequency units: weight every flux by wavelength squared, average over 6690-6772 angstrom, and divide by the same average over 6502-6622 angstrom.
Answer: 1.1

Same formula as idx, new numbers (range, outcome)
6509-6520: 15.2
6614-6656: 15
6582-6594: 14.1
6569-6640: 14.7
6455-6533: 14.7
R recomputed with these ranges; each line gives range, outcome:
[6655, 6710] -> 15.1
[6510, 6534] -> 14.8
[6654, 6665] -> 15.1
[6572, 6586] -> 14.9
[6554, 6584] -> 15.1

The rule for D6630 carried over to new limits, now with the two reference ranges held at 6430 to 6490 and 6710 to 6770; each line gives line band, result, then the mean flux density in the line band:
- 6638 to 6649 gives 0.02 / 14.9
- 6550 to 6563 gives 0.03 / 14.5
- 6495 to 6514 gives -0.04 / 15.3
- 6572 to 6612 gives 0.03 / 14.6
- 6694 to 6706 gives 0.02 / 15.1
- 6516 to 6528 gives -0.01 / 14.8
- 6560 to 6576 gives -0.04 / 15.5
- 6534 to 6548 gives 0.01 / 14.6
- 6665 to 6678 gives 0.00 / 15.2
